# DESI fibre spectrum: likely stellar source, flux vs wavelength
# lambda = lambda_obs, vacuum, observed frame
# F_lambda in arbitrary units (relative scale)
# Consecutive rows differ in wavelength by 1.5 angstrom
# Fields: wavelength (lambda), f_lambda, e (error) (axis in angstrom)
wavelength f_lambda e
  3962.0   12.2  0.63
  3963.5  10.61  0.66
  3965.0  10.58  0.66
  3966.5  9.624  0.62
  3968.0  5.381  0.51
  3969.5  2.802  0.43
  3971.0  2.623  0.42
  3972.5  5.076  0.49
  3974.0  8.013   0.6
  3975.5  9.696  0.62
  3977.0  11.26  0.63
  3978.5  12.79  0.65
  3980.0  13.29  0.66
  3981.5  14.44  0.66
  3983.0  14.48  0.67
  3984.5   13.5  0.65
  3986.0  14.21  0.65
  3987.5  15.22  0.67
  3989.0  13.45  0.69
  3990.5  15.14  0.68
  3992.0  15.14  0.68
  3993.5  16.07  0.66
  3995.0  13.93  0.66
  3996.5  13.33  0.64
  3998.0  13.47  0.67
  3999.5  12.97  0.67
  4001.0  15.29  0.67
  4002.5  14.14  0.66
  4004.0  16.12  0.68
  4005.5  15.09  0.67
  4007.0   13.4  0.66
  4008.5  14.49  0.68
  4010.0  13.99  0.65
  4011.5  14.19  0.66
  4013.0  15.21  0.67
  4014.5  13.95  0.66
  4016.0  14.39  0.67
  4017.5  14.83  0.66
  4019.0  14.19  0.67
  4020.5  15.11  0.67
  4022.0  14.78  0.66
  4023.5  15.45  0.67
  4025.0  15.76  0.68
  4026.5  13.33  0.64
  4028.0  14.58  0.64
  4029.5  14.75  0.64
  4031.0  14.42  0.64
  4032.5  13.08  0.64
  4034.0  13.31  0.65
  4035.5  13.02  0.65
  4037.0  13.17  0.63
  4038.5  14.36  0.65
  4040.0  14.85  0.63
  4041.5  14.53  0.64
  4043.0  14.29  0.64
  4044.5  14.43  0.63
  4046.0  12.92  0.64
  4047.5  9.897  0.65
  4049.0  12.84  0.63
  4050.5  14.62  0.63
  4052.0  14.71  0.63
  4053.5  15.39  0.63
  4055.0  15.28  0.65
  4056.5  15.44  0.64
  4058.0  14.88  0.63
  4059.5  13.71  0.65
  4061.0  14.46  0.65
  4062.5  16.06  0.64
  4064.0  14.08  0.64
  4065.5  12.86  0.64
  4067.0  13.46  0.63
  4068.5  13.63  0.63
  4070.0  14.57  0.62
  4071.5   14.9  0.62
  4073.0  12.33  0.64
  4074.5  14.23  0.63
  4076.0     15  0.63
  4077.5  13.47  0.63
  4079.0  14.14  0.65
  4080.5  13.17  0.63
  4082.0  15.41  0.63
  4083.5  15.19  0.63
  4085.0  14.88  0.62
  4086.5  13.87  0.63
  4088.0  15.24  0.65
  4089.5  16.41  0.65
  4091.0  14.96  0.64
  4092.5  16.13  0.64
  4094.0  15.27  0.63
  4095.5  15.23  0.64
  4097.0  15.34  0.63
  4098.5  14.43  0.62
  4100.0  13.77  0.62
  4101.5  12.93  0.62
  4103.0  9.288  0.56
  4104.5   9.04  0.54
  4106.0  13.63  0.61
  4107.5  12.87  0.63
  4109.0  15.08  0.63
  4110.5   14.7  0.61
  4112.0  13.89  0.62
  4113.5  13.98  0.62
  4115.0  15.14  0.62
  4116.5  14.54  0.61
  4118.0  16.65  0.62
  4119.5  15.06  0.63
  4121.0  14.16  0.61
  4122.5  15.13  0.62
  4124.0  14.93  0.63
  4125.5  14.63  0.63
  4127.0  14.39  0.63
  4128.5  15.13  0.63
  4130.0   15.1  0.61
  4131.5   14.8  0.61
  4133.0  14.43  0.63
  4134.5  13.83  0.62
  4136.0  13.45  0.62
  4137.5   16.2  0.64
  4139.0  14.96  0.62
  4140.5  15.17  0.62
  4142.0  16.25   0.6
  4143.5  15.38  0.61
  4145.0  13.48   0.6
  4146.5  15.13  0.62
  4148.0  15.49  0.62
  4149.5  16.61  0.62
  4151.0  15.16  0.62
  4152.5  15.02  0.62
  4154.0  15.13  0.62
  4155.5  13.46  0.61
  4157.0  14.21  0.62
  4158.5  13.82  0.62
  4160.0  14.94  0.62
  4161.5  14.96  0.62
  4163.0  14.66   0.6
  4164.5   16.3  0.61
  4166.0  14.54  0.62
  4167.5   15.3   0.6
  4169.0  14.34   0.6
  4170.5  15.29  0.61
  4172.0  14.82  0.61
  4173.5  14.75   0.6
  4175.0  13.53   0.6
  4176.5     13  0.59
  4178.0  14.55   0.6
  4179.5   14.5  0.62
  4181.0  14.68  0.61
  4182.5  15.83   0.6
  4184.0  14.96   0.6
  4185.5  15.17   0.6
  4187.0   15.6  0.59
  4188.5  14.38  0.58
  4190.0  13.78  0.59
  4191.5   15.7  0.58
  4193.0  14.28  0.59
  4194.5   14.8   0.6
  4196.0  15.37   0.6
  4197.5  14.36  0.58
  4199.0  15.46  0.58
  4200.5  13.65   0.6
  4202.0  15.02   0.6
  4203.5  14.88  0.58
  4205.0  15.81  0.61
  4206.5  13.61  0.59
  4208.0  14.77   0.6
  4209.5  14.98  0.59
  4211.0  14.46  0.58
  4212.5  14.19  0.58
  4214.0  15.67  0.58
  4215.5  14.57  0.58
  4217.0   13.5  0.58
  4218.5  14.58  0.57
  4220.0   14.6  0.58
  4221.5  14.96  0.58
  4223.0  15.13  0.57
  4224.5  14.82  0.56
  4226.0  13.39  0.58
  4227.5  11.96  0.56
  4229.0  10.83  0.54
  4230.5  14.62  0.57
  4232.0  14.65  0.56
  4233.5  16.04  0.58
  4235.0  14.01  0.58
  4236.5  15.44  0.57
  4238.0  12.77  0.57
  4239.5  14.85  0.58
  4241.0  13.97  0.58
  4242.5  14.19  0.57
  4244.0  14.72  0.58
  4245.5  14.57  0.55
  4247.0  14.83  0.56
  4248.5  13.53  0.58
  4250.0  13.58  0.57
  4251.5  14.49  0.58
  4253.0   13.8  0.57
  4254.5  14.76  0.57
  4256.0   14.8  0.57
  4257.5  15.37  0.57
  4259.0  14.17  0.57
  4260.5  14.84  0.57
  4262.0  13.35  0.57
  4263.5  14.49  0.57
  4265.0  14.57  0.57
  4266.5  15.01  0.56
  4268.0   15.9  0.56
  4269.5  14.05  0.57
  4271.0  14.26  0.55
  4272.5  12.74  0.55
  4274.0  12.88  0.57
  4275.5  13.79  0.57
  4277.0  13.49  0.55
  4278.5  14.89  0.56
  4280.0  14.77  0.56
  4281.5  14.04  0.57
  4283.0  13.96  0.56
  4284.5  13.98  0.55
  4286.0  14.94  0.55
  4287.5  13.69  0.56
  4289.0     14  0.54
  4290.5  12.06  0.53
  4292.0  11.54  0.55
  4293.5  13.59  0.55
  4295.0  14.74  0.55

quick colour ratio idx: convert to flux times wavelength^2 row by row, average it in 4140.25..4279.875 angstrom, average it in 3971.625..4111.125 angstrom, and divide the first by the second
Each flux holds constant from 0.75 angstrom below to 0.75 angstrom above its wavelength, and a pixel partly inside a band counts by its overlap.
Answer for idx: 1.13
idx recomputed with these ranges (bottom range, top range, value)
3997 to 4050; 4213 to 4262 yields 1.12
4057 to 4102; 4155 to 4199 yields 1.06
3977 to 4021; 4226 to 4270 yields 1.13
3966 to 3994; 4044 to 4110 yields 1.32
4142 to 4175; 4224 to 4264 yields 0.99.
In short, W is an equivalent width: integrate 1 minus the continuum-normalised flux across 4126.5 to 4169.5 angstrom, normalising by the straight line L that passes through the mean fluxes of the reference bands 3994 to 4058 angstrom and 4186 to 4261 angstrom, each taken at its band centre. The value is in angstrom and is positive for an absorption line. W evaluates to -1.5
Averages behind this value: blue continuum 14.2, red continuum 14.5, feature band 14.9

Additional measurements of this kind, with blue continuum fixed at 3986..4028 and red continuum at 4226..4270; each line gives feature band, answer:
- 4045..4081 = 1.14 angstrom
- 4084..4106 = 0.58 angstrom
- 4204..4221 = -0.38 angstrom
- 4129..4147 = -0.58 angstrom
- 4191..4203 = -0.41 angstrom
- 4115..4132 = -0.67 angstrom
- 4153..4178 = -0.37 angstrom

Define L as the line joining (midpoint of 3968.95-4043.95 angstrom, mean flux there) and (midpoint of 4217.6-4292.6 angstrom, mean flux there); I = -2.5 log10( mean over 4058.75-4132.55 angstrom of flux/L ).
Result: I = -0.050 mag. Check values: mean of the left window 13.4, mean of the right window 14.1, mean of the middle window 14.3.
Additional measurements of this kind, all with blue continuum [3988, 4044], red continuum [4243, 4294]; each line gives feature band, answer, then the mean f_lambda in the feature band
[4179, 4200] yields -0.05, 14.9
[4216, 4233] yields 0.02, 14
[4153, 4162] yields -0.02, 14.4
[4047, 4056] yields 0.03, 13.9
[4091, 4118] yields 0.03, 13.9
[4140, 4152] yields -0.08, 15.3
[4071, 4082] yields 0.03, 14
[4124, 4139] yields -0.03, 14.7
